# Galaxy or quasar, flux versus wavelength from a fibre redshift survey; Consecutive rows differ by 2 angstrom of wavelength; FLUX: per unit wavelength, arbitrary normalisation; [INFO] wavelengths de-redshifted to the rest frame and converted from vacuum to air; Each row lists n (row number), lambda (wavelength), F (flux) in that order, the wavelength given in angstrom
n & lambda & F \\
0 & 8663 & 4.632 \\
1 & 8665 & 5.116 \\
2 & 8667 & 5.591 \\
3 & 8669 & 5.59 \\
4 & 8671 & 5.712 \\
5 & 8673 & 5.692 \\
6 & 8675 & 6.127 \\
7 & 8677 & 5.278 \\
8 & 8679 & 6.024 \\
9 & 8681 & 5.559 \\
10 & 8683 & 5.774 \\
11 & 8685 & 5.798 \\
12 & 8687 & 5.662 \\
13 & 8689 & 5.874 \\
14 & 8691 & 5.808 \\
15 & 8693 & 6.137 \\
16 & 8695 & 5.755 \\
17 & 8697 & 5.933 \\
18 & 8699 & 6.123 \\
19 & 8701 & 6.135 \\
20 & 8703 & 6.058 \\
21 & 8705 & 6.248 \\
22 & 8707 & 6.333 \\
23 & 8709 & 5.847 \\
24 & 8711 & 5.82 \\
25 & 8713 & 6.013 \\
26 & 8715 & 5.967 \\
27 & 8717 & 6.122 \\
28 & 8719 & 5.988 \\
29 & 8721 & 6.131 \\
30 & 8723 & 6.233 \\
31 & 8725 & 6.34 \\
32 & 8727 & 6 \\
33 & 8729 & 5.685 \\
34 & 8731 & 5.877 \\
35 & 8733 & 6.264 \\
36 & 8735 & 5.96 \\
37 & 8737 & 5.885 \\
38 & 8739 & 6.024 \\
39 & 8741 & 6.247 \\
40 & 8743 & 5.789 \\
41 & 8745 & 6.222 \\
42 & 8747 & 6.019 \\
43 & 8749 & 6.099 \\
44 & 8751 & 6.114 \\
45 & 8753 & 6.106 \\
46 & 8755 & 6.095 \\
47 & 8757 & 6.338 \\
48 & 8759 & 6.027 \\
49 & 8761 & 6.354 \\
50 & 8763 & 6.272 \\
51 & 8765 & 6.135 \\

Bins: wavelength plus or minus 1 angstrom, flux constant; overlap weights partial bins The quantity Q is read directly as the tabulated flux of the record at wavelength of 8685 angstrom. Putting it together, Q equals 5.798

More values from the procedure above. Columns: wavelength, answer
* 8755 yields 6.095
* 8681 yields 5.559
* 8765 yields 6.135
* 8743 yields 5.789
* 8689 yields 5.874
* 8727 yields 6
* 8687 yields 5.662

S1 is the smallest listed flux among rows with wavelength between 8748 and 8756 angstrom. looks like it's 6.095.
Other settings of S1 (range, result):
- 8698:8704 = 6.058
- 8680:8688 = 5.559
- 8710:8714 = 5.82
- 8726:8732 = 5.685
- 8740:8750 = 5.789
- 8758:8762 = 6.027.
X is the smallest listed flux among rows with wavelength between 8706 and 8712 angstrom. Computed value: 5.82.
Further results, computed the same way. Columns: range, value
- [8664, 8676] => 5.116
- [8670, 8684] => 5.278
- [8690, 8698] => 5.755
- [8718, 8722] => 5.988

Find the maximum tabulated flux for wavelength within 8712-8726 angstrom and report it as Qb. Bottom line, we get 6.34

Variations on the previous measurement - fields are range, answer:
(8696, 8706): 6.248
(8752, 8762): 6.354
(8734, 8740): 6.024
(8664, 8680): 6.127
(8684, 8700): 6.137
